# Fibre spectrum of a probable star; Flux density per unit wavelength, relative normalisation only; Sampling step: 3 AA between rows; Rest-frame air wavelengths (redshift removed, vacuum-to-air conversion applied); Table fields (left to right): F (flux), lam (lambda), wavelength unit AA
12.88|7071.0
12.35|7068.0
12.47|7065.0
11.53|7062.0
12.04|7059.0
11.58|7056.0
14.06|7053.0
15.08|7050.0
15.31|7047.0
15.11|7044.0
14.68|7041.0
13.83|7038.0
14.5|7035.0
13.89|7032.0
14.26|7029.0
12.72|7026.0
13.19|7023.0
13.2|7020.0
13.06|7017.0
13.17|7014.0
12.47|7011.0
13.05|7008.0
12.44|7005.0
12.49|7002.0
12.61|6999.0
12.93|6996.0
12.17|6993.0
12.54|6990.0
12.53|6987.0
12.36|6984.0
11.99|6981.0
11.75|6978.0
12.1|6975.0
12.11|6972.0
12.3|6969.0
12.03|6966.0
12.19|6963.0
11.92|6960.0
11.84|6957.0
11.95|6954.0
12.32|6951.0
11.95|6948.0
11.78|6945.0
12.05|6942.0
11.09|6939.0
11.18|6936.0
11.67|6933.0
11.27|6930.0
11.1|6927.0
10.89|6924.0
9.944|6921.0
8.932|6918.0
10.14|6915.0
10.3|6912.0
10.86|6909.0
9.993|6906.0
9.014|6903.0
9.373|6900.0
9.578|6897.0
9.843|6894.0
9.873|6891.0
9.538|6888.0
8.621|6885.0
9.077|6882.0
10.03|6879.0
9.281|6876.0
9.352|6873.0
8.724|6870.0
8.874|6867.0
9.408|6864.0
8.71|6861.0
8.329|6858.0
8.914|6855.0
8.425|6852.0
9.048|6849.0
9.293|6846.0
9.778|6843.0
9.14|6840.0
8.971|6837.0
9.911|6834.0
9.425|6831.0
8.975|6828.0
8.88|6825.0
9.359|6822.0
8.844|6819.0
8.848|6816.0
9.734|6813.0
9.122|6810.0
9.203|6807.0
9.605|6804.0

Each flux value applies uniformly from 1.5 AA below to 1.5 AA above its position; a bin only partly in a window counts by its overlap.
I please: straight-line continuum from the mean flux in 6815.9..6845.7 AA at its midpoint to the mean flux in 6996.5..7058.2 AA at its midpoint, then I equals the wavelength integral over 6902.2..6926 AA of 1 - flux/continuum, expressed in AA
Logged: 2.12 AA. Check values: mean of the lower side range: 9.23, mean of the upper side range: 13.5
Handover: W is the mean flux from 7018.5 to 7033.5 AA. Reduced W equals 13.5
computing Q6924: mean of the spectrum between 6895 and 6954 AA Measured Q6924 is 10.7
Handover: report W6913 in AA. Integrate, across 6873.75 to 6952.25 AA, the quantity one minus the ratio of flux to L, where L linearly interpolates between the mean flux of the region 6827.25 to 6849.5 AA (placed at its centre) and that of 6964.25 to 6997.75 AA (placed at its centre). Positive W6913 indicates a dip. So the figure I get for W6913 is 3.8 AA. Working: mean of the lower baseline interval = 9.34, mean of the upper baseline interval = 12.3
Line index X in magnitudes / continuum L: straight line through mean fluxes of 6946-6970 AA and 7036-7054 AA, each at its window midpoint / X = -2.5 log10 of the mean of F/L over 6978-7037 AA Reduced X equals 0.05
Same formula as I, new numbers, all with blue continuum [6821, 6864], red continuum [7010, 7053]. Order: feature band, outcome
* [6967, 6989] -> 0.7 AA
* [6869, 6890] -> 1.6 AA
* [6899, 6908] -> 0.9 AA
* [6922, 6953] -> 0.0 AA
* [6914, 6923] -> 1.1 AA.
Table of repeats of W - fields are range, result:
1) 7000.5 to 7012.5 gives 12.6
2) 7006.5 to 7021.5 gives 13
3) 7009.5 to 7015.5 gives 12.8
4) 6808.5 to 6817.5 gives 9.23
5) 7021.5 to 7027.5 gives 13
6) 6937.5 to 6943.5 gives 11.6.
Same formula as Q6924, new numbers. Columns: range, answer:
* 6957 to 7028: 12.5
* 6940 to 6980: 12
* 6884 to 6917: 9.74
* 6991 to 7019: 12.7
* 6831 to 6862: 9.08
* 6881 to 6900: 9.43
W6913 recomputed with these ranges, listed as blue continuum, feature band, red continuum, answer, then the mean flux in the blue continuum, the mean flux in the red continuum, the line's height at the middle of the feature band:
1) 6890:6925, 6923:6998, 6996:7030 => -3.44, 9.88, 12.9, 11.4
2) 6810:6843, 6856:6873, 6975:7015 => 1.88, 9.23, 12.5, 9.96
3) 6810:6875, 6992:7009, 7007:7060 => 0.32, 9.09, 13.6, 12.9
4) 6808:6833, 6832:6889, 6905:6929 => 2.98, 9.16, 10.3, 9.63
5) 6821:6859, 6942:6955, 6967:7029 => -0.57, 9.12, 12.6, 11.5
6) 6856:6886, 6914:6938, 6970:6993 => -0.08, 9.05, 12.2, 10.6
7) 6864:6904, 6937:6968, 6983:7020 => -1.72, 9.33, 12.7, 11.3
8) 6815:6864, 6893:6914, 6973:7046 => 1.41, 9.07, 13.1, 10.6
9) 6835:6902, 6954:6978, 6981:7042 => -0.43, 9.19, 13.1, 11.8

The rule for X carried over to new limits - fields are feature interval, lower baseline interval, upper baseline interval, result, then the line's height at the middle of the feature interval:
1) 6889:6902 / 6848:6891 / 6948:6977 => 0.028 mag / 9.9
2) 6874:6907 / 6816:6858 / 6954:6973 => 0.097 mag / 10.4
